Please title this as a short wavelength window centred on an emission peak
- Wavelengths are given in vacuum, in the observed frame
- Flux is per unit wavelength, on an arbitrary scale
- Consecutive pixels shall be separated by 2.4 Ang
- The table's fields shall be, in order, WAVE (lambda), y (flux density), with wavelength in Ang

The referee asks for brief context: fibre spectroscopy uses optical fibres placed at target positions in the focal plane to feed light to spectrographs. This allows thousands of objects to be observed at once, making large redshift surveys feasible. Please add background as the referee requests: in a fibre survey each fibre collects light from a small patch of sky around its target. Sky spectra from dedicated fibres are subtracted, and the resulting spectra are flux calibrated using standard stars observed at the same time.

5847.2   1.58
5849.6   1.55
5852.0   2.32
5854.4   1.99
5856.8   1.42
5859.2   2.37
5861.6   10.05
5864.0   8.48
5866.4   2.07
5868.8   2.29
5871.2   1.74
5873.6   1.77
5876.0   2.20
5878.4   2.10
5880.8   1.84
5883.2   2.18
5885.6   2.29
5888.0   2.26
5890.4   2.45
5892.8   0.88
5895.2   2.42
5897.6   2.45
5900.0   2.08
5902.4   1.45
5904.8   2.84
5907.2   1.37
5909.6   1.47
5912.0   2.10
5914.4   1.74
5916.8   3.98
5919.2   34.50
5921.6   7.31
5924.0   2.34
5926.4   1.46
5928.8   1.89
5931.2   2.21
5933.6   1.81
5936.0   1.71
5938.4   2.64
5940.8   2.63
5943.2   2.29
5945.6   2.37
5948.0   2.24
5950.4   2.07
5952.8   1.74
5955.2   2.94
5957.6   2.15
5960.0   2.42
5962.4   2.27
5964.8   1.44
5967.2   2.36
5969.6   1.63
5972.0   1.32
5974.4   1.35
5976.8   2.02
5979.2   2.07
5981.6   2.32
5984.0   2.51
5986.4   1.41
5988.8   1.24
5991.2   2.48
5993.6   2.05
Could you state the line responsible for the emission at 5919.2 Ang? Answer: [O III]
